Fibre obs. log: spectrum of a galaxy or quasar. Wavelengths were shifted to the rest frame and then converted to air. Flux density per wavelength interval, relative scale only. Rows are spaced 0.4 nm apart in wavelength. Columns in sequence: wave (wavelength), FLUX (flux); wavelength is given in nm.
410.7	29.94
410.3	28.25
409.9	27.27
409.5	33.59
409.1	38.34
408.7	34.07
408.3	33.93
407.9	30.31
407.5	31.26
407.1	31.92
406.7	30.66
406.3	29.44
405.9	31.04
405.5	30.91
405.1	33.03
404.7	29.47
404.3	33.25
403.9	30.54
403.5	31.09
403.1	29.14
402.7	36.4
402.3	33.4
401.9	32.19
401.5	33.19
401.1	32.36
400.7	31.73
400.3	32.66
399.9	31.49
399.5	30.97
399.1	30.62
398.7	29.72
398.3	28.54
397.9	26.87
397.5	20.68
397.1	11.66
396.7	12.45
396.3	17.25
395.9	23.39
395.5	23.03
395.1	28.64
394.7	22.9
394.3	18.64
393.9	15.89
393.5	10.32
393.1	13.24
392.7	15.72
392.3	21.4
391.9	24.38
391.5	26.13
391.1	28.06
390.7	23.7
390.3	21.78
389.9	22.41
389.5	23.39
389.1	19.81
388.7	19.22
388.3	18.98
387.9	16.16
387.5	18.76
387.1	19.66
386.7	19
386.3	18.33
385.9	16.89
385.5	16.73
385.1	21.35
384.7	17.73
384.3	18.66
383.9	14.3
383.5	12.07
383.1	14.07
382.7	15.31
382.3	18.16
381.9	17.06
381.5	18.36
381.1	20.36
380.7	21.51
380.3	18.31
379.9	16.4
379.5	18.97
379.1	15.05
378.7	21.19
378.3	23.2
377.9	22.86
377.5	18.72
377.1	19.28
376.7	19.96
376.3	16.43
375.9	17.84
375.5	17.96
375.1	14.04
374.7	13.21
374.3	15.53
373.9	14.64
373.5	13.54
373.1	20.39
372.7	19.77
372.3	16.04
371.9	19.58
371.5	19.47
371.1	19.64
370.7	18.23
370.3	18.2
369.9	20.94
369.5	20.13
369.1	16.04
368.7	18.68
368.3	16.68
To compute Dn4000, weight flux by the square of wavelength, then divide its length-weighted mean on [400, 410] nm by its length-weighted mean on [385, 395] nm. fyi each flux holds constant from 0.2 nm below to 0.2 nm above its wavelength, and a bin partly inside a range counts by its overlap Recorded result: 1.7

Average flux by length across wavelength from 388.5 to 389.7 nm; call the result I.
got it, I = 20.8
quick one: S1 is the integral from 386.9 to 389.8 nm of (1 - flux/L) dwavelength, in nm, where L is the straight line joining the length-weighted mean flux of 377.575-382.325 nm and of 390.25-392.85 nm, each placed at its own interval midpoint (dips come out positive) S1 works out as 0.35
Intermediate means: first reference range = 19.3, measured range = 19.5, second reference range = 23.2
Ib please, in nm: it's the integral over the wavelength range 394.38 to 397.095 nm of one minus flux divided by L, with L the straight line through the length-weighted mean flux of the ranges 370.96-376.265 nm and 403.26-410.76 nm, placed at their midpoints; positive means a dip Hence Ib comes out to 0.62 nm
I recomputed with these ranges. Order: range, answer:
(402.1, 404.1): 32.1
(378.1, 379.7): 19.6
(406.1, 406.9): 30.1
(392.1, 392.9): 18.6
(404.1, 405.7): 31.7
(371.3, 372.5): 18.4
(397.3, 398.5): 25.4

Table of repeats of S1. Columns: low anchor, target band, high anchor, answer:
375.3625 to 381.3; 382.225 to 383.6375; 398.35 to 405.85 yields 0.45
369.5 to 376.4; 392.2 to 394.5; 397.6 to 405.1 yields 0.98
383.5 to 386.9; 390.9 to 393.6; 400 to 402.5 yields 0.41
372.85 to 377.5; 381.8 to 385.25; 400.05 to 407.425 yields 0.77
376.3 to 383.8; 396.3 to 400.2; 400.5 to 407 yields 0.57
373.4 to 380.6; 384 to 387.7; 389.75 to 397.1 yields 0.12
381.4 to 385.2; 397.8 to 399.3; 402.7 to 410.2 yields -0.14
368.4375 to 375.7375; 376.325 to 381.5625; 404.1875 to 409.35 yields 0.24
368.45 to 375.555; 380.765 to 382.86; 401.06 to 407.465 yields 0.35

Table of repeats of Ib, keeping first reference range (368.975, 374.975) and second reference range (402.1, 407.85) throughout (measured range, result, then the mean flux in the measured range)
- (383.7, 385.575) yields 0.42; 17.8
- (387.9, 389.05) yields 0.28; 18.7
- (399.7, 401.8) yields -0.18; 32.3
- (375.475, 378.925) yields 0.02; 19.8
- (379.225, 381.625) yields 0.26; 18.9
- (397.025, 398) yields 0.29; 20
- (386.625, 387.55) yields 0.18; 19.2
